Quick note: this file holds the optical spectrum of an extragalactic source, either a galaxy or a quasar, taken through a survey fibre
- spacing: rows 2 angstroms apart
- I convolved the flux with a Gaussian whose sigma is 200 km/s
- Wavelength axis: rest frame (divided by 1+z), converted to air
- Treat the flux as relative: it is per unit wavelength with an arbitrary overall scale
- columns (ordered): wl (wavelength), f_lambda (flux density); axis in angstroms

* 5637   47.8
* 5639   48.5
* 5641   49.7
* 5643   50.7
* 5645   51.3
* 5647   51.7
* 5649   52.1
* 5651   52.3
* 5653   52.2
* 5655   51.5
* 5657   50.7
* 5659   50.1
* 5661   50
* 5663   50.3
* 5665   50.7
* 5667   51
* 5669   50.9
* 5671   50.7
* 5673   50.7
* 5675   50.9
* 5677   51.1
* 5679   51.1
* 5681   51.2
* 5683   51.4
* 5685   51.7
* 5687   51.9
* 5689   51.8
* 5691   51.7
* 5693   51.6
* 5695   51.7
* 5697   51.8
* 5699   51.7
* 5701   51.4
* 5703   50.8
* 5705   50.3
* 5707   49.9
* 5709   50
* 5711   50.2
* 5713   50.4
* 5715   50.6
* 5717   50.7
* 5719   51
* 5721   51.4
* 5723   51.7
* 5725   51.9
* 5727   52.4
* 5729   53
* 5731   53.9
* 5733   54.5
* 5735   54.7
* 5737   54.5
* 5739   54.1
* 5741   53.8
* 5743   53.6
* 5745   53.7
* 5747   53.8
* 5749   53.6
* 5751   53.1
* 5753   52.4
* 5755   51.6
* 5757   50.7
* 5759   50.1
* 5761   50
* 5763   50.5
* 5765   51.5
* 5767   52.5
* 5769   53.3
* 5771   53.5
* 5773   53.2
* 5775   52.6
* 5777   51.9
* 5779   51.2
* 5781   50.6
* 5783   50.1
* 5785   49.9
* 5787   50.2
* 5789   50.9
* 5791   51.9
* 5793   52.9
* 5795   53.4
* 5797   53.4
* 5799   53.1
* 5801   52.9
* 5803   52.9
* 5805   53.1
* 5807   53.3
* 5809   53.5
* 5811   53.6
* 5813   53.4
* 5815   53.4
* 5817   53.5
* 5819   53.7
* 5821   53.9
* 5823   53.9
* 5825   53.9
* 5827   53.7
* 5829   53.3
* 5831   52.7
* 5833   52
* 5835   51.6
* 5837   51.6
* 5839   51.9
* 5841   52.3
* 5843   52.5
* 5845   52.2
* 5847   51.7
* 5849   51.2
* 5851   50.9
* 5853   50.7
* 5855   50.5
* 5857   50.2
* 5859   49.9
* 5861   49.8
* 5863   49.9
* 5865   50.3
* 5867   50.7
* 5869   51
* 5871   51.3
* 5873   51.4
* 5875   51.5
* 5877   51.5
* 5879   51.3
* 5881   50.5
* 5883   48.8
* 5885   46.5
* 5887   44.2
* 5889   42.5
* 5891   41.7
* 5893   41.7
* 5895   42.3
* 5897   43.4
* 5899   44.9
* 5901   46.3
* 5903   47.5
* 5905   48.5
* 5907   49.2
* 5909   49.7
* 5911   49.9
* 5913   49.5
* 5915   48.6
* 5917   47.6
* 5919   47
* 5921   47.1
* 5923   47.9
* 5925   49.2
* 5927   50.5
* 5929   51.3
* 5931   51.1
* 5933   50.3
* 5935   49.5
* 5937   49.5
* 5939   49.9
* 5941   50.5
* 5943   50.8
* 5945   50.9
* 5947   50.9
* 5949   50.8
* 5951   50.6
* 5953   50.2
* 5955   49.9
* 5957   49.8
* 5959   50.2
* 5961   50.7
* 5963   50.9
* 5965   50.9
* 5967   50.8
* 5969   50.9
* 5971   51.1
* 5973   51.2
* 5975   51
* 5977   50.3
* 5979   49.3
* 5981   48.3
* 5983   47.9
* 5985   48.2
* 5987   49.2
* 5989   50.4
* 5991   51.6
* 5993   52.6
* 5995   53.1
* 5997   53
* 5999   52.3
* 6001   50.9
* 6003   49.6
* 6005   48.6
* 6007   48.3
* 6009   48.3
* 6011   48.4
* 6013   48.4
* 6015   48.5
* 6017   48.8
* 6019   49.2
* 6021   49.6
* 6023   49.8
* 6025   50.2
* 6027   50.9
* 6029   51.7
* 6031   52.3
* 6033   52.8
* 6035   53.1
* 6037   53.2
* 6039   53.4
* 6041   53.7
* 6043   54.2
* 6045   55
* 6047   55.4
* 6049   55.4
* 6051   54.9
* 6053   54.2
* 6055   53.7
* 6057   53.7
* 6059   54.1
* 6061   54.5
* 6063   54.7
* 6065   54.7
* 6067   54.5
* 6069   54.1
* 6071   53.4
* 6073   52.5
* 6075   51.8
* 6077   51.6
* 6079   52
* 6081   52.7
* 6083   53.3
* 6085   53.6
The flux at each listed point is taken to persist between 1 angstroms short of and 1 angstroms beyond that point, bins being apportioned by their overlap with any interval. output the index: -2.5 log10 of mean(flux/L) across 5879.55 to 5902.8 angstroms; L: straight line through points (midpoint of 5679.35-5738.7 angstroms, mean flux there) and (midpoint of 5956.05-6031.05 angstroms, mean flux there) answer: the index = 0.130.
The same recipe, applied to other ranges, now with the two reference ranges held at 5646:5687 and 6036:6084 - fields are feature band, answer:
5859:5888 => 0.06 mag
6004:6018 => 0.11 mag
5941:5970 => 0.05 mag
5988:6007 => 0.05 mag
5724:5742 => -0.04 mag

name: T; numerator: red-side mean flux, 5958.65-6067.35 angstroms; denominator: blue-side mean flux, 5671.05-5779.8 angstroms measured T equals 1.0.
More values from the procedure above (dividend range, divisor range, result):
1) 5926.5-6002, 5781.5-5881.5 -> 0.97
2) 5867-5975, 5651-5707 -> 0.96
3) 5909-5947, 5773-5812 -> 0.95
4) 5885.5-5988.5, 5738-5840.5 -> 0.93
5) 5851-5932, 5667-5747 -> 0.94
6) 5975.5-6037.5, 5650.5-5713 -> 0.98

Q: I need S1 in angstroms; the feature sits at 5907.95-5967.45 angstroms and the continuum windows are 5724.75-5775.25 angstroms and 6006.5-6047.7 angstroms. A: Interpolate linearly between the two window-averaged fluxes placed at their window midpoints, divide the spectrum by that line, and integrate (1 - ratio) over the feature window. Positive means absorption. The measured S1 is 2.1 angstroms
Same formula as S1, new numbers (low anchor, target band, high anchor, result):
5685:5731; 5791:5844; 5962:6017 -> -2.3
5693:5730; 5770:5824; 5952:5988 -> -1.9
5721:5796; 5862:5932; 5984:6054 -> 4.9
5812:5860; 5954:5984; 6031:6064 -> 1.8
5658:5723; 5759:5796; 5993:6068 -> -0.3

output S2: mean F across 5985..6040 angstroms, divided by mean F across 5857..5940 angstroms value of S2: 1.0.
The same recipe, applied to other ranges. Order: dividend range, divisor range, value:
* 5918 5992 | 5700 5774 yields 0.96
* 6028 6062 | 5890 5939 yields 1.13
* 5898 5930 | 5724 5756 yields 0.91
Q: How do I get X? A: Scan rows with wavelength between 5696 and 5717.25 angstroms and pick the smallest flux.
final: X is 49.9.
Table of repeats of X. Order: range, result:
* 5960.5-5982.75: 48.3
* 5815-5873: 49.8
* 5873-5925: 41.7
